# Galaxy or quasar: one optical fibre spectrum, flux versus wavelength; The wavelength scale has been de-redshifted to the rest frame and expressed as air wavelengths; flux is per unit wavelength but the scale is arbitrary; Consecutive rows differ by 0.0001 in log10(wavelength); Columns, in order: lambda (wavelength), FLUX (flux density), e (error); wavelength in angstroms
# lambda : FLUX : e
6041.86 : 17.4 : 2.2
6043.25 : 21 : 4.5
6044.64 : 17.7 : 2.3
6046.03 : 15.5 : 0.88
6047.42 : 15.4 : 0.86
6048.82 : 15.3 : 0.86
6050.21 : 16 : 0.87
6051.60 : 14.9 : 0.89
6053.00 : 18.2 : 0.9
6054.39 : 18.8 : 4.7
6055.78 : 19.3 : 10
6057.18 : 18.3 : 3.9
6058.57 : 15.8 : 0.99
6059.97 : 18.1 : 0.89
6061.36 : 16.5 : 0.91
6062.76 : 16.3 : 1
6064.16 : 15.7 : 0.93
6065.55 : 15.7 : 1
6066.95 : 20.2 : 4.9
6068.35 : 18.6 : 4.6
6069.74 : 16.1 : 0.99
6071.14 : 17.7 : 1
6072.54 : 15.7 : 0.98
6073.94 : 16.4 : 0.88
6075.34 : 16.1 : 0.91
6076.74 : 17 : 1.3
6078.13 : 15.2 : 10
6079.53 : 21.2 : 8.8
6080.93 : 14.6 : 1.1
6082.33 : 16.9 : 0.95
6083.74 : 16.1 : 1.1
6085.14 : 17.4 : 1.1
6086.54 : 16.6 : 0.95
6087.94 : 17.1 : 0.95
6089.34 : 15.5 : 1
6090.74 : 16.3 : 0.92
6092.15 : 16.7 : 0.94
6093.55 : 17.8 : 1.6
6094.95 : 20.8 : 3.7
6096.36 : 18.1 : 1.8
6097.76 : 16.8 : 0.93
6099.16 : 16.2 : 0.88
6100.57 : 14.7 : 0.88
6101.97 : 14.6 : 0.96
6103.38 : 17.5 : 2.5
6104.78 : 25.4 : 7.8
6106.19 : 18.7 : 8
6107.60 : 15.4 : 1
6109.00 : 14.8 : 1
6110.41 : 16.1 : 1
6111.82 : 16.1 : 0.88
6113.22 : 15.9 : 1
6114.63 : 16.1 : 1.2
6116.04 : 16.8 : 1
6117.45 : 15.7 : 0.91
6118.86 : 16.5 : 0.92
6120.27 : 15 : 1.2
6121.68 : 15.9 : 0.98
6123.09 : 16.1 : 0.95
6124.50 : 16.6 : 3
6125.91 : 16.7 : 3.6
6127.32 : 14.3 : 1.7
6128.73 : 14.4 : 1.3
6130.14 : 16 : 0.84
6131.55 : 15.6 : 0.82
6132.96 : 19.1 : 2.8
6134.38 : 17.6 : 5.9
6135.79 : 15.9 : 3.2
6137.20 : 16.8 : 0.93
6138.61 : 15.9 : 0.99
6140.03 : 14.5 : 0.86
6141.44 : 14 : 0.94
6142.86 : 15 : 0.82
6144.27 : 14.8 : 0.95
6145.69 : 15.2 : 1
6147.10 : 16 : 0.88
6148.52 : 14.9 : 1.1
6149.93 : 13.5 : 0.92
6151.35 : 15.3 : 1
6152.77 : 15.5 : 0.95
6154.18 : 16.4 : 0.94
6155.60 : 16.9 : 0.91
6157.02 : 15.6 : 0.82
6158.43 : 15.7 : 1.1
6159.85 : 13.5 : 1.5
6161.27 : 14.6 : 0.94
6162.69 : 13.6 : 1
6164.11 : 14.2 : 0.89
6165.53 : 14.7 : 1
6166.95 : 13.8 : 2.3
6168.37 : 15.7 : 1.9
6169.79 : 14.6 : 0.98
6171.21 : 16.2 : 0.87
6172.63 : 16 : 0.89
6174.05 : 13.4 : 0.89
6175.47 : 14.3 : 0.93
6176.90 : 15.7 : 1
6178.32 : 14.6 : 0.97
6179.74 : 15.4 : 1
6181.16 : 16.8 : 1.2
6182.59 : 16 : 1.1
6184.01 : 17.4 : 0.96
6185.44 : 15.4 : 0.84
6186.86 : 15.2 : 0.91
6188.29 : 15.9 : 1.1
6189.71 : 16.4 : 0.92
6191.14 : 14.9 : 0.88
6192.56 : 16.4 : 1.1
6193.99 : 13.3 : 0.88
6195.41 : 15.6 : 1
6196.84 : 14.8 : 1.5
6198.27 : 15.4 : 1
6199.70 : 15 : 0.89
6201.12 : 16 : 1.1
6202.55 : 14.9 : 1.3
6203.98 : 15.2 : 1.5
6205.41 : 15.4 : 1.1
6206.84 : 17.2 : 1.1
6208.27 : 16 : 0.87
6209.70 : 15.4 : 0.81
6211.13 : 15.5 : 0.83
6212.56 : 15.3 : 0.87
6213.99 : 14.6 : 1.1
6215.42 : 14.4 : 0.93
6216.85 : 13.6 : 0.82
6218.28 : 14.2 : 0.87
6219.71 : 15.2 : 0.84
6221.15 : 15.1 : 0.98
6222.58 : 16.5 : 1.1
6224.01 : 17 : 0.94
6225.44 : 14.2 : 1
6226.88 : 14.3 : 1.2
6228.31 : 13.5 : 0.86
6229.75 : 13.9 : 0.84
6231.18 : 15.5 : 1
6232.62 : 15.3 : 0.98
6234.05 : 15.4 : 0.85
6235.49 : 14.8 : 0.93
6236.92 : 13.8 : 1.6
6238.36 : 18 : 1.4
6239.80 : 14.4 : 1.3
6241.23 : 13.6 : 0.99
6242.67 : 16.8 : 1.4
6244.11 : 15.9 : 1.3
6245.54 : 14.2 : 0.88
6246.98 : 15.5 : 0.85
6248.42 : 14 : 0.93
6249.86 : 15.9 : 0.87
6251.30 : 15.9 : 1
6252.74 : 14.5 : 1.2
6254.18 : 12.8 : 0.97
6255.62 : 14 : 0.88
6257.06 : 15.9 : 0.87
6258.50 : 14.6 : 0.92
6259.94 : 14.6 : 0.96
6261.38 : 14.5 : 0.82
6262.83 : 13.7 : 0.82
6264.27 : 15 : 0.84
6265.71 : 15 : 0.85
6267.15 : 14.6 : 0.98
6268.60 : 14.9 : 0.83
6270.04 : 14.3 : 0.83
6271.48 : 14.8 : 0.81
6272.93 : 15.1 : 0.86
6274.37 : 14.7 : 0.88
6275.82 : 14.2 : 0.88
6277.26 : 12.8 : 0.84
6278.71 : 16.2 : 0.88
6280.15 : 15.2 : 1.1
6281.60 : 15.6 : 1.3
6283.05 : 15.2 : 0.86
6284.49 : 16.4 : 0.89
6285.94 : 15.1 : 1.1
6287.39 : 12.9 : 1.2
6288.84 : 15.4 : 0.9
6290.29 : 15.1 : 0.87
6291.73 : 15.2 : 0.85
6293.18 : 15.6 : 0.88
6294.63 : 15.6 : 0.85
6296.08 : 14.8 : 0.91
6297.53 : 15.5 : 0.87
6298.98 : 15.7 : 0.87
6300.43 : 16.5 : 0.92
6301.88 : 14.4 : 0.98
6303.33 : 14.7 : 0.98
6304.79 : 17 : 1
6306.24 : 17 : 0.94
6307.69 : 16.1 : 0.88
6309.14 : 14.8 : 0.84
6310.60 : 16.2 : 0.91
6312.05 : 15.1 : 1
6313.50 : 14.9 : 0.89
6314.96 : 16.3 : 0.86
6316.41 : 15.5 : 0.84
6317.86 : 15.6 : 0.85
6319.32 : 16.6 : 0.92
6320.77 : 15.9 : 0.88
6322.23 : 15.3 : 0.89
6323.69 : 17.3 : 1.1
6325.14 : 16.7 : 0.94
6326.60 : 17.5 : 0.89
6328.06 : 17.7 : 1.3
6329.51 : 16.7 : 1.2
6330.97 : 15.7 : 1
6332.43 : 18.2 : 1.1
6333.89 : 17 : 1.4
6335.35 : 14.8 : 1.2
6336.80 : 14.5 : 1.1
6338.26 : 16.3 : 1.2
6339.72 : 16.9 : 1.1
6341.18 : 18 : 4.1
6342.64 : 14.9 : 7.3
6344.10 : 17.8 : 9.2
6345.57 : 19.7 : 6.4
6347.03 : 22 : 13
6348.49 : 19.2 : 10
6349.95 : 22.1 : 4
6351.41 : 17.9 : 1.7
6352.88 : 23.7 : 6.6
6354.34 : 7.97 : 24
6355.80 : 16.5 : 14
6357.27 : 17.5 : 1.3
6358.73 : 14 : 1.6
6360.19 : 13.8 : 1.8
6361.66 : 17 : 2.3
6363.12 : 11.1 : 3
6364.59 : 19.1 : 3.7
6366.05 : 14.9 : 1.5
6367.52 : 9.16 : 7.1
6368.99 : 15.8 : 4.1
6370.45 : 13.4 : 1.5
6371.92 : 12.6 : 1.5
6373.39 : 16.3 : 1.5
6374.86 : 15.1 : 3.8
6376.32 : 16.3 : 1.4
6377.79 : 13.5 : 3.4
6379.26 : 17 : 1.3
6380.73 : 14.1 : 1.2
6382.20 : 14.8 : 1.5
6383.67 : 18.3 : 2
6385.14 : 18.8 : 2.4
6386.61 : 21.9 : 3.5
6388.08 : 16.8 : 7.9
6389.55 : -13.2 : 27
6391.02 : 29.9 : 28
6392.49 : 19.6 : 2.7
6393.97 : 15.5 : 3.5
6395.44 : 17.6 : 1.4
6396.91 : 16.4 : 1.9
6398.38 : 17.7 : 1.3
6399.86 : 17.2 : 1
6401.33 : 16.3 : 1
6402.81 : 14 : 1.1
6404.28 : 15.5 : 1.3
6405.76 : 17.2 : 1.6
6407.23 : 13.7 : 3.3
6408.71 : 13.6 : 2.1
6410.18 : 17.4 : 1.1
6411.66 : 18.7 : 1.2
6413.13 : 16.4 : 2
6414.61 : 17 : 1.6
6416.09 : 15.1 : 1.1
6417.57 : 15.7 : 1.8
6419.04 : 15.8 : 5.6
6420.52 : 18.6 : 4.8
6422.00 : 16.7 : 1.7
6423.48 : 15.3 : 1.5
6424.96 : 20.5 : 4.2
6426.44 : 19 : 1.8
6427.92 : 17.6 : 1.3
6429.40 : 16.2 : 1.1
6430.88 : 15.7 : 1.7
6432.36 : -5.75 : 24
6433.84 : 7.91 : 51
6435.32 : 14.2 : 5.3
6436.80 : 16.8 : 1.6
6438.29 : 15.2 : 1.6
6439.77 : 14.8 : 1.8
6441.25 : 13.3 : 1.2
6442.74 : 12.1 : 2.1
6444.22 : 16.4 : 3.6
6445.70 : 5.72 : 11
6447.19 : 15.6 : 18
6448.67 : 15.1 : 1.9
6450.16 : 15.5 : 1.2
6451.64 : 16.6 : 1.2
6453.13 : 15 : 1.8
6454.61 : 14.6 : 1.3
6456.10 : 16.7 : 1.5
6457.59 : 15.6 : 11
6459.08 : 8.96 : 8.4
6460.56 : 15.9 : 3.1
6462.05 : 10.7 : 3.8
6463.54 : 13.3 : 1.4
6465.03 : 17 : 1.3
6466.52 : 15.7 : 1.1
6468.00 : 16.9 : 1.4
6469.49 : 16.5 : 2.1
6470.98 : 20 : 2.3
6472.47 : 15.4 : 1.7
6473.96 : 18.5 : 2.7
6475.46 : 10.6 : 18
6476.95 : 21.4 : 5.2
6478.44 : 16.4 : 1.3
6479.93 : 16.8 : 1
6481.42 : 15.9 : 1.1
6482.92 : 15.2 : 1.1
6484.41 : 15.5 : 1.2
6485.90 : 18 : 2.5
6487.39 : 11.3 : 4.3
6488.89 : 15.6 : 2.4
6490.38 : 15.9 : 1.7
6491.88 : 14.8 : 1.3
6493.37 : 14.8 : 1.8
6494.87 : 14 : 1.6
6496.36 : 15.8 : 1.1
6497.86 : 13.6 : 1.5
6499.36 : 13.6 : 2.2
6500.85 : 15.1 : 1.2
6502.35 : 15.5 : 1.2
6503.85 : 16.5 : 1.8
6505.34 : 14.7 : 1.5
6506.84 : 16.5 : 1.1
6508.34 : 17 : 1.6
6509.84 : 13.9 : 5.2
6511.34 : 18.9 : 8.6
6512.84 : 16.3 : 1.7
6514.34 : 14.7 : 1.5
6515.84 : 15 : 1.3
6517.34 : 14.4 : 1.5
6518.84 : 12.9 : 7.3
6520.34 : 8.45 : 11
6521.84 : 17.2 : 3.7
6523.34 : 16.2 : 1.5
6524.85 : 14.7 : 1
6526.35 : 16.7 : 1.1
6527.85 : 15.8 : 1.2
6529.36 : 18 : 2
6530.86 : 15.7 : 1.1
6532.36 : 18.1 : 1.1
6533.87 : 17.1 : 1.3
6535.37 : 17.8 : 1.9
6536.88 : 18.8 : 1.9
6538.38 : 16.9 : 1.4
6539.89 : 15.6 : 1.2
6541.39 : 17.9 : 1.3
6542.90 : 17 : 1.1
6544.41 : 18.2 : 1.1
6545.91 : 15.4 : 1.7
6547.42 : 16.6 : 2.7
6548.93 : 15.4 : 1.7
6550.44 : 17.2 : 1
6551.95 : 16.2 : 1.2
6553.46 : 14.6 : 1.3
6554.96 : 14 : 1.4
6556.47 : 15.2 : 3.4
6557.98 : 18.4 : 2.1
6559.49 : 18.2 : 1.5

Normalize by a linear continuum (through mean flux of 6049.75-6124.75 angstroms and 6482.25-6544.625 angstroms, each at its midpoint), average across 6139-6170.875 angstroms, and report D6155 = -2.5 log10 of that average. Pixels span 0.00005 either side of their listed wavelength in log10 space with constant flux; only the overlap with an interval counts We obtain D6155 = 0.12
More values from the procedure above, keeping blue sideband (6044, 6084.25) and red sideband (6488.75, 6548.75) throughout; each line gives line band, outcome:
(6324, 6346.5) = -0.043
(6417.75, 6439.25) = 0.101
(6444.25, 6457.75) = 0.100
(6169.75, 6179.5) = 0.109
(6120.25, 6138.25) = 0.034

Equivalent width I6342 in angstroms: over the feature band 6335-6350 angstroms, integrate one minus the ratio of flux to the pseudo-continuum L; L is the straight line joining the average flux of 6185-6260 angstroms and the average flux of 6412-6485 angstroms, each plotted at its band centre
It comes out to -2.6 angstroms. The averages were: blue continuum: 15.1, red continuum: 15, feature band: 17.7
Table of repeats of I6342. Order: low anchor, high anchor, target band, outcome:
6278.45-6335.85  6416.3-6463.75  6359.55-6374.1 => 0.8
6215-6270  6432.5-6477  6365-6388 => -1.6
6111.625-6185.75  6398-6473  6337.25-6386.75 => -3.8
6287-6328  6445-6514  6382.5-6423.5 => -1.9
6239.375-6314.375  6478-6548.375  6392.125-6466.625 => 2.4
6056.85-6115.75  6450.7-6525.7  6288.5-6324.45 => 0.8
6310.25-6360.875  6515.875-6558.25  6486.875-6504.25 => 1.6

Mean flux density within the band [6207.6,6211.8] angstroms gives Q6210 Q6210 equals 15.6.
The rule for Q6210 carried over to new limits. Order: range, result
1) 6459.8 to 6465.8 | 14.2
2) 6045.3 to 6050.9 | 15.6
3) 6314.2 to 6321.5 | 16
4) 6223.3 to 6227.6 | 15.2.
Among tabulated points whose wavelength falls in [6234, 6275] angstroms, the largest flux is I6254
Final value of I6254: 18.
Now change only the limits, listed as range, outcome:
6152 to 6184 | 16.9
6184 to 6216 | 17.4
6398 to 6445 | 20.5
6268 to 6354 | 23.7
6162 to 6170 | 15.7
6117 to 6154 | 19.1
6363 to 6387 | 21.9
